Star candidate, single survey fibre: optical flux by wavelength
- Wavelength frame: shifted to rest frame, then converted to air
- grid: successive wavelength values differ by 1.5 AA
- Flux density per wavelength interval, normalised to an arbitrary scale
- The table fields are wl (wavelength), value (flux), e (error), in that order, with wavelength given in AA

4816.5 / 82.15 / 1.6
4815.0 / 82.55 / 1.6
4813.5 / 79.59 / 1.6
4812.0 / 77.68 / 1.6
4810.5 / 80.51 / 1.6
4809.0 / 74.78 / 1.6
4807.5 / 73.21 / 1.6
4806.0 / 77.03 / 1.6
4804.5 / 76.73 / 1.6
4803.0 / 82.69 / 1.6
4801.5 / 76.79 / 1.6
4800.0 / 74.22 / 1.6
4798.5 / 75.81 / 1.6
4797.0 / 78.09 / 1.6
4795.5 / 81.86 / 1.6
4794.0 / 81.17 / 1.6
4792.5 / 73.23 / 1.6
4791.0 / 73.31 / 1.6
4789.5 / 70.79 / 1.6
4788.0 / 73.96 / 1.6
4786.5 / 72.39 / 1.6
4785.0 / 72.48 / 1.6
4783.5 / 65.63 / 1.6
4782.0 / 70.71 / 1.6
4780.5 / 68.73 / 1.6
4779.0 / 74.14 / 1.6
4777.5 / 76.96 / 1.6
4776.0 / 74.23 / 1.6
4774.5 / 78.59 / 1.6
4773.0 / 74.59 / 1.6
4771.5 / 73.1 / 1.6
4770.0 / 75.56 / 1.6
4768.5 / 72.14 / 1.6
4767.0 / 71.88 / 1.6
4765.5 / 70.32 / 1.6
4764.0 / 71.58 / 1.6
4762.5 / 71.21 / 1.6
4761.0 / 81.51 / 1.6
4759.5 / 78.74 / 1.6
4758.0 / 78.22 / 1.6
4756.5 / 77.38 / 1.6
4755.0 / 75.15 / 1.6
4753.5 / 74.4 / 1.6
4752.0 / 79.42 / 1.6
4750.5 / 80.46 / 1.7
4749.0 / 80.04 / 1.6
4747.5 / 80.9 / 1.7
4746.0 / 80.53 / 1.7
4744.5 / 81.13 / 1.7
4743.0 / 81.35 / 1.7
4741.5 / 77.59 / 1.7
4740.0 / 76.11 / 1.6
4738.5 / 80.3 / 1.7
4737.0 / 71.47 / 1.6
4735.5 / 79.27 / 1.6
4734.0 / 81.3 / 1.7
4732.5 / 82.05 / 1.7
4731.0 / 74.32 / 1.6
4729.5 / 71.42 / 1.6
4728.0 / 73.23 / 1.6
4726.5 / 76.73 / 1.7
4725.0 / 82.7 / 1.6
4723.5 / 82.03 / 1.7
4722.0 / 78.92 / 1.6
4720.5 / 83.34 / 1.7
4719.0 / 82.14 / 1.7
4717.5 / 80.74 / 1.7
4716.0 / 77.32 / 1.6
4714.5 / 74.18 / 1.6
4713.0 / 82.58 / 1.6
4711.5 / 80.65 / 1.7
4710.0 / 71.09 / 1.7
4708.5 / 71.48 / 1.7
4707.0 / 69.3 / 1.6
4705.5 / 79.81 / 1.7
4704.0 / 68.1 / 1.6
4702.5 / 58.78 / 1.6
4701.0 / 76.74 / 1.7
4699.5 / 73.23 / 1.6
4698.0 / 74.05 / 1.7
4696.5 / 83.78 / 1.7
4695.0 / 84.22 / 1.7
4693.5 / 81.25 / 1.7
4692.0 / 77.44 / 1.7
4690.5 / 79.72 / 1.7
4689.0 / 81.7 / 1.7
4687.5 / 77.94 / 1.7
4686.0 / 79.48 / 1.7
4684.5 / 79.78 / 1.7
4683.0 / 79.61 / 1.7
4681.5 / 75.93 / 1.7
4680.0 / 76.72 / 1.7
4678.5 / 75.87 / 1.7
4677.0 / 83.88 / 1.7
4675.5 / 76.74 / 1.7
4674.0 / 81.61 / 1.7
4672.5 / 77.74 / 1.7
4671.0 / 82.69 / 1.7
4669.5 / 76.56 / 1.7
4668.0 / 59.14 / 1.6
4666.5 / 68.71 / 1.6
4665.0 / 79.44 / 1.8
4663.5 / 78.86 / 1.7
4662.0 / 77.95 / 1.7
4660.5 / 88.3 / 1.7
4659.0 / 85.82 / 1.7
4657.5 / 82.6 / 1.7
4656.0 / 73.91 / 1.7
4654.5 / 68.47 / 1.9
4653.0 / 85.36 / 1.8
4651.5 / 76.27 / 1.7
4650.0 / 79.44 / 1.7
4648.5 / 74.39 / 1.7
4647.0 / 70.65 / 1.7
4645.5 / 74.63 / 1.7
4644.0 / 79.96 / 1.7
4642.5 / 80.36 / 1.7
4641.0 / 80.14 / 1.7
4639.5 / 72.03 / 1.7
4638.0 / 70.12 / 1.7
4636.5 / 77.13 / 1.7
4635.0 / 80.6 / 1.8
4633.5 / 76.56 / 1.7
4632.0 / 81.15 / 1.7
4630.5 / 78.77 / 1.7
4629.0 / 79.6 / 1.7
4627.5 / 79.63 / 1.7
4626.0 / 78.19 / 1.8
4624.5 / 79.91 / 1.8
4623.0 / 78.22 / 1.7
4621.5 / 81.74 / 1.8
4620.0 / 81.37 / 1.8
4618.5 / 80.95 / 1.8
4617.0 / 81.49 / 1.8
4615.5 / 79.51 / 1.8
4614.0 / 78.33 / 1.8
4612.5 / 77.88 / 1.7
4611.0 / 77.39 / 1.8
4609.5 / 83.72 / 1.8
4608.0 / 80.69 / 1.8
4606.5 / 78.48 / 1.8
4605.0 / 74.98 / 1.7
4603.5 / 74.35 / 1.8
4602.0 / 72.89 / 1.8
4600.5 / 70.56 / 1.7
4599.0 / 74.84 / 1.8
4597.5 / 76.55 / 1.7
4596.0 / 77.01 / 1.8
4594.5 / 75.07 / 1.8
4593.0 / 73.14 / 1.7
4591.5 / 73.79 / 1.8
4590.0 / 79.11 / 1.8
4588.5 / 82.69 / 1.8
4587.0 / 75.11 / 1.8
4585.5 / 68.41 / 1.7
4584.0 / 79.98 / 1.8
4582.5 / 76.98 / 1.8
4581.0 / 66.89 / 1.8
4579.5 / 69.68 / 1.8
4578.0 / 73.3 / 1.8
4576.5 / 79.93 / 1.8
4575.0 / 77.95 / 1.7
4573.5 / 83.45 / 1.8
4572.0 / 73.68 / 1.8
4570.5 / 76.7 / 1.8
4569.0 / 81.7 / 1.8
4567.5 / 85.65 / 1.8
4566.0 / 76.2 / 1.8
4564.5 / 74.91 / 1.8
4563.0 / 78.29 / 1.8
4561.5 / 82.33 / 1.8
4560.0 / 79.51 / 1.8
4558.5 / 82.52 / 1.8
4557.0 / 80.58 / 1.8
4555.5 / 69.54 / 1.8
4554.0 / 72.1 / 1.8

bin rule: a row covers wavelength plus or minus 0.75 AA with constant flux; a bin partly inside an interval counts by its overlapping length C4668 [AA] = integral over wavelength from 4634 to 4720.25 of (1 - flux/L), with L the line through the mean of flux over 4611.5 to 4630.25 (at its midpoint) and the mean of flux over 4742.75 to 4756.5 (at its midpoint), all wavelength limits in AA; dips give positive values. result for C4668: 2.4 AA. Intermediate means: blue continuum 79.7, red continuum 79.1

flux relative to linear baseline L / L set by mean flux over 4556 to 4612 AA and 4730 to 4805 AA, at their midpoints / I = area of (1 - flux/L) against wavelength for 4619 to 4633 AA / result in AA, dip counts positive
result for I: -0.55 AA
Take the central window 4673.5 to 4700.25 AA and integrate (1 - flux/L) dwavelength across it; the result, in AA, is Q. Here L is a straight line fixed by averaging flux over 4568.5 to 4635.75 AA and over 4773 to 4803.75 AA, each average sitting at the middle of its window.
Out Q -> -1.0 AA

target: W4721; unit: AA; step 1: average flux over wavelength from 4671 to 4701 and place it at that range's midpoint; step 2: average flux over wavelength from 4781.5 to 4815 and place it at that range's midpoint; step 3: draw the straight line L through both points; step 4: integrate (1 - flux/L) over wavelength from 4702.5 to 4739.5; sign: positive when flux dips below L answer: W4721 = 0.53 AA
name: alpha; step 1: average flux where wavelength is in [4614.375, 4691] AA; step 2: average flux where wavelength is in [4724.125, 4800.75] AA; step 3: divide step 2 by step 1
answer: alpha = 0.97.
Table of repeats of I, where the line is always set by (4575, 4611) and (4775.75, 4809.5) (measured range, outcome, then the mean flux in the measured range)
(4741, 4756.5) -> -0.8 AA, 79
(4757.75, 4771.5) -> 0.1 AA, 74.4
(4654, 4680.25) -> -0.8 AA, 77.6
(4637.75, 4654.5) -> -0.2 AA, 76.5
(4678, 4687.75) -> -0.4 AA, 78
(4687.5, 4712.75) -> -0.2 AA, 75.9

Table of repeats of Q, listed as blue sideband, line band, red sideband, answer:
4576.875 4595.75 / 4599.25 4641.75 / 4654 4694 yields -1.13 AA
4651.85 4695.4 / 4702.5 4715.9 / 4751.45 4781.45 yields 0.55 AA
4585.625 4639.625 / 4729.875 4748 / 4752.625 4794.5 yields -0.95 AA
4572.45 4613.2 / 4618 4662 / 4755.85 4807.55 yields -1.56 AA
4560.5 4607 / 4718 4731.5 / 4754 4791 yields -0.73 AA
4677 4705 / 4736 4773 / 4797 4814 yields 0.24 AA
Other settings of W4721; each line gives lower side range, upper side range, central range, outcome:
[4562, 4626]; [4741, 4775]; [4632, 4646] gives 0.0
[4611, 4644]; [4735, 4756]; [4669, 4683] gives 0.0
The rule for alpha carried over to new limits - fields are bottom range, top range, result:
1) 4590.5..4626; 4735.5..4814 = 0.98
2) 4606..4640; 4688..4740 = 0.98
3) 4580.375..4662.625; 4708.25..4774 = 1.00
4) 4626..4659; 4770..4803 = 0.96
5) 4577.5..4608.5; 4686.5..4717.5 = 1.02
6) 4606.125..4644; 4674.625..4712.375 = 0.97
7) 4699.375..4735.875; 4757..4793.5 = 0.96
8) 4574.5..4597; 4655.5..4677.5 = 1.04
